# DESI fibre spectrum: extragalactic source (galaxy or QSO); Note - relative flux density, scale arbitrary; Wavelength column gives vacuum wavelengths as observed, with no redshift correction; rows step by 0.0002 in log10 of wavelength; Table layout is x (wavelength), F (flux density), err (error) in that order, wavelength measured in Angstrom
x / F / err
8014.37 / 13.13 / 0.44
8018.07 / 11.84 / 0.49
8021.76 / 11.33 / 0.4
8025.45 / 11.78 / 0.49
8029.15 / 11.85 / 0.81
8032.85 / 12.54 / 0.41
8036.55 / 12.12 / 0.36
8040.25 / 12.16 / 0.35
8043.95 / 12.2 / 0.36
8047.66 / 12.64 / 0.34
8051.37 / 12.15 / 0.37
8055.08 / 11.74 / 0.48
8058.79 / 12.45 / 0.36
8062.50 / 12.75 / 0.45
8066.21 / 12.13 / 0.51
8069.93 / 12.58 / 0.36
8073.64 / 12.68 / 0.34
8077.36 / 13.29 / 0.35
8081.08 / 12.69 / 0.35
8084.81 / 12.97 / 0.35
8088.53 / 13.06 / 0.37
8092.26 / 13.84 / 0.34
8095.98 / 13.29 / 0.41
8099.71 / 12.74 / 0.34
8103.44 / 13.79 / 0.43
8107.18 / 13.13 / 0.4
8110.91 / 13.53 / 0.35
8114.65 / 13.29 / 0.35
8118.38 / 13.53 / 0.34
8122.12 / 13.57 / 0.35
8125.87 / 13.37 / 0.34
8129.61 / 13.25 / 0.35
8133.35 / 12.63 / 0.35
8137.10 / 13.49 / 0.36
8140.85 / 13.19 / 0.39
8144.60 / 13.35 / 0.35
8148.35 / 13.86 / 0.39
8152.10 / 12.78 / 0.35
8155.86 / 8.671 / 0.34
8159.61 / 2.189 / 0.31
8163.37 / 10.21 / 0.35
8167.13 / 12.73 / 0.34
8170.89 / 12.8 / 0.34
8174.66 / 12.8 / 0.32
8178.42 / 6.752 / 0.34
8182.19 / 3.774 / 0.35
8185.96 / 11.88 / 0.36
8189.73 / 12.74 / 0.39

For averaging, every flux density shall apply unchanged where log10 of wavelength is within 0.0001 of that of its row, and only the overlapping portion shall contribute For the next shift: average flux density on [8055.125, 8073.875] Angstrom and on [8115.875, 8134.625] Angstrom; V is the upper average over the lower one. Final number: 1.1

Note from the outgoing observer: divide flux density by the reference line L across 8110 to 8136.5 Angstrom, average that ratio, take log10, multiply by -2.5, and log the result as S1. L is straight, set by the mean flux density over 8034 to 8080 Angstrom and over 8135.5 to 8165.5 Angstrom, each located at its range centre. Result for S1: -0.17 mag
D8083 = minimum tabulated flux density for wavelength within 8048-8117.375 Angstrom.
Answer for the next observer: 11.74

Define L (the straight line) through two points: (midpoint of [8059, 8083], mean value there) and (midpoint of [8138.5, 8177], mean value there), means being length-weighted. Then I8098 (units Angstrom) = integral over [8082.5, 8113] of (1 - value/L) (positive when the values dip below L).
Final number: -2.6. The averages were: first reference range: 12.7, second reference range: 11.2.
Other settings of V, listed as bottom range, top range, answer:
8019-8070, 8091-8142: 1.10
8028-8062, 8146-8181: 0.84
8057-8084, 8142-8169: 0.84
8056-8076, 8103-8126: 1.07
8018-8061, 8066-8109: 1.08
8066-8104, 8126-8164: 0.88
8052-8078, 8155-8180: 0.76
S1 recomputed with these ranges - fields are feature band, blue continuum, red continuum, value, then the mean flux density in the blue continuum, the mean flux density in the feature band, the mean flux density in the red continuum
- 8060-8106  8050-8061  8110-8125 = -0.022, 12.1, 13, 13.5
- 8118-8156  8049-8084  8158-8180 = -0.227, 12.5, 13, 9.71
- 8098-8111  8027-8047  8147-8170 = -0.201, 12.2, 13.3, 10.1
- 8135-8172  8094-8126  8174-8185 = -0.162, 13.4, 11.3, 7.56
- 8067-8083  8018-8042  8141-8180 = -0.109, 12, 12.8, 10.8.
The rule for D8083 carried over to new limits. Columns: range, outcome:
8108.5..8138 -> 12.63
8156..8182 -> 2.189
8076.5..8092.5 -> 12.69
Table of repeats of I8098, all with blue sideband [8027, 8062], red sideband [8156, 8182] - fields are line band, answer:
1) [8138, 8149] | -4.1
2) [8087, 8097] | -2.1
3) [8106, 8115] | -2.3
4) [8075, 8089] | -2.1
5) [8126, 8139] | -4.0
